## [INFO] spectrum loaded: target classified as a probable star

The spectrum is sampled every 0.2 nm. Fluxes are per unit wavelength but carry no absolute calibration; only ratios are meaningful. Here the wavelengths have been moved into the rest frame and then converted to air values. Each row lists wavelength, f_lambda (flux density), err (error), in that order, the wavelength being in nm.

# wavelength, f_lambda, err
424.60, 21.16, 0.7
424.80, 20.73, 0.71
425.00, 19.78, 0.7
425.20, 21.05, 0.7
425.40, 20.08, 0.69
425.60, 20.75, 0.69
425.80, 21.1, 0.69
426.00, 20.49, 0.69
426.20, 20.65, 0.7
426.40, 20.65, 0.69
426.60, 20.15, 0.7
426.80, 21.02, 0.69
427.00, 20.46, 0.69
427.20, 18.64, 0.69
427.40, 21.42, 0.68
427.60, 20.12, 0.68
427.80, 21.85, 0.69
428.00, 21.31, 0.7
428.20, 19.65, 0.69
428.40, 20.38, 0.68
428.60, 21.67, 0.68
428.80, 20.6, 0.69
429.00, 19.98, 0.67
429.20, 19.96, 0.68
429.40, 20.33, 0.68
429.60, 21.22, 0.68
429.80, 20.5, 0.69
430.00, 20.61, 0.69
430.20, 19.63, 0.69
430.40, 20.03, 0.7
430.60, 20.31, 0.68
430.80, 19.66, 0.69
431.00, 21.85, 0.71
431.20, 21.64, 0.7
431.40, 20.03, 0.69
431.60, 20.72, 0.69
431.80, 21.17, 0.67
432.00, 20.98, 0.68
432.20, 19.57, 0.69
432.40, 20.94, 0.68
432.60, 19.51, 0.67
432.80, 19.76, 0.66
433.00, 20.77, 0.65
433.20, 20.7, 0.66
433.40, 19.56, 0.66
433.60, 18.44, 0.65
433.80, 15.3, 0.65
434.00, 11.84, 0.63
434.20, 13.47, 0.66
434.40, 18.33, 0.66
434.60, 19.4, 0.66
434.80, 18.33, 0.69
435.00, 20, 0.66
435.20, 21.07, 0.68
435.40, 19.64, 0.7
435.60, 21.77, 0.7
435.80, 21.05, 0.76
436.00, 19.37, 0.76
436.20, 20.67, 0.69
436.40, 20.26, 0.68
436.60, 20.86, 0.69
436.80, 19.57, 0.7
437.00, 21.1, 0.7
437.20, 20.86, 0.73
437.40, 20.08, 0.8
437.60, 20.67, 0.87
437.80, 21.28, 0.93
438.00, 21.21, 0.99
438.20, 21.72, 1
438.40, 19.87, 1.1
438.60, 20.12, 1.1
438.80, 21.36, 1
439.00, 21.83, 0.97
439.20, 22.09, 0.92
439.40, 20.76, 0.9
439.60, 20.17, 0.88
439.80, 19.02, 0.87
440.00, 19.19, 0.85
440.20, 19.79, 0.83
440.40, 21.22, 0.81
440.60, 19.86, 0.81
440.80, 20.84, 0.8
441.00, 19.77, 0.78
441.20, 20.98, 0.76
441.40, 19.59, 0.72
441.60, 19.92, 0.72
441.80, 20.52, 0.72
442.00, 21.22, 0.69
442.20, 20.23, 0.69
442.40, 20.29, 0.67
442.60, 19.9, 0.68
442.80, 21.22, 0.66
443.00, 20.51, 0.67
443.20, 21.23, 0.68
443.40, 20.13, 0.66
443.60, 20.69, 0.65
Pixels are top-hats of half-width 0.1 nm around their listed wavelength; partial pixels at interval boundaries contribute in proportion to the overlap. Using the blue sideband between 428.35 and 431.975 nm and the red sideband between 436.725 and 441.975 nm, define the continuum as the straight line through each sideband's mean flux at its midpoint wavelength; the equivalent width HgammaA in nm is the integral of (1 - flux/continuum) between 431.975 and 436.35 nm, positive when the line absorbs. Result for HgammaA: 0.31 nm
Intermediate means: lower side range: 20.6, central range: 19.1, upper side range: 20.5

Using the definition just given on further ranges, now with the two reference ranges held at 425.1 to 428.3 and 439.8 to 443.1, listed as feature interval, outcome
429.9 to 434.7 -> 0.26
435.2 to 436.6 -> -0.01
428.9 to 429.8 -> 0.01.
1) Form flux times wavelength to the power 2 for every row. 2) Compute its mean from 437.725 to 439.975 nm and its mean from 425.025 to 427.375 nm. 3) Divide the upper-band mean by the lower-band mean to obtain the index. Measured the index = 1.1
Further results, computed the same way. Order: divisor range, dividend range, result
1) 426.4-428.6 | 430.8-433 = 1.02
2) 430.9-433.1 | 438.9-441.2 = 1.03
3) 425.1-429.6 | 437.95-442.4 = 1.06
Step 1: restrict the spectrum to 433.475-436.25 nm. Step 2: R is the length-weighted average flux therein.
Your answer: 18.4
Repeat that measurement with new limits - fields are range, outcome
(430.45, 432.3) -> 20.6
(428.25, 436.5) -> 19.8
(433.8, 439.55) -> 19.9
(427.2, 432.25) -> 20.6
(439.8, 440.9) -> 20.1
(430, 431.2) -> 20.4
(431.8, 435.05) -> 18.6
